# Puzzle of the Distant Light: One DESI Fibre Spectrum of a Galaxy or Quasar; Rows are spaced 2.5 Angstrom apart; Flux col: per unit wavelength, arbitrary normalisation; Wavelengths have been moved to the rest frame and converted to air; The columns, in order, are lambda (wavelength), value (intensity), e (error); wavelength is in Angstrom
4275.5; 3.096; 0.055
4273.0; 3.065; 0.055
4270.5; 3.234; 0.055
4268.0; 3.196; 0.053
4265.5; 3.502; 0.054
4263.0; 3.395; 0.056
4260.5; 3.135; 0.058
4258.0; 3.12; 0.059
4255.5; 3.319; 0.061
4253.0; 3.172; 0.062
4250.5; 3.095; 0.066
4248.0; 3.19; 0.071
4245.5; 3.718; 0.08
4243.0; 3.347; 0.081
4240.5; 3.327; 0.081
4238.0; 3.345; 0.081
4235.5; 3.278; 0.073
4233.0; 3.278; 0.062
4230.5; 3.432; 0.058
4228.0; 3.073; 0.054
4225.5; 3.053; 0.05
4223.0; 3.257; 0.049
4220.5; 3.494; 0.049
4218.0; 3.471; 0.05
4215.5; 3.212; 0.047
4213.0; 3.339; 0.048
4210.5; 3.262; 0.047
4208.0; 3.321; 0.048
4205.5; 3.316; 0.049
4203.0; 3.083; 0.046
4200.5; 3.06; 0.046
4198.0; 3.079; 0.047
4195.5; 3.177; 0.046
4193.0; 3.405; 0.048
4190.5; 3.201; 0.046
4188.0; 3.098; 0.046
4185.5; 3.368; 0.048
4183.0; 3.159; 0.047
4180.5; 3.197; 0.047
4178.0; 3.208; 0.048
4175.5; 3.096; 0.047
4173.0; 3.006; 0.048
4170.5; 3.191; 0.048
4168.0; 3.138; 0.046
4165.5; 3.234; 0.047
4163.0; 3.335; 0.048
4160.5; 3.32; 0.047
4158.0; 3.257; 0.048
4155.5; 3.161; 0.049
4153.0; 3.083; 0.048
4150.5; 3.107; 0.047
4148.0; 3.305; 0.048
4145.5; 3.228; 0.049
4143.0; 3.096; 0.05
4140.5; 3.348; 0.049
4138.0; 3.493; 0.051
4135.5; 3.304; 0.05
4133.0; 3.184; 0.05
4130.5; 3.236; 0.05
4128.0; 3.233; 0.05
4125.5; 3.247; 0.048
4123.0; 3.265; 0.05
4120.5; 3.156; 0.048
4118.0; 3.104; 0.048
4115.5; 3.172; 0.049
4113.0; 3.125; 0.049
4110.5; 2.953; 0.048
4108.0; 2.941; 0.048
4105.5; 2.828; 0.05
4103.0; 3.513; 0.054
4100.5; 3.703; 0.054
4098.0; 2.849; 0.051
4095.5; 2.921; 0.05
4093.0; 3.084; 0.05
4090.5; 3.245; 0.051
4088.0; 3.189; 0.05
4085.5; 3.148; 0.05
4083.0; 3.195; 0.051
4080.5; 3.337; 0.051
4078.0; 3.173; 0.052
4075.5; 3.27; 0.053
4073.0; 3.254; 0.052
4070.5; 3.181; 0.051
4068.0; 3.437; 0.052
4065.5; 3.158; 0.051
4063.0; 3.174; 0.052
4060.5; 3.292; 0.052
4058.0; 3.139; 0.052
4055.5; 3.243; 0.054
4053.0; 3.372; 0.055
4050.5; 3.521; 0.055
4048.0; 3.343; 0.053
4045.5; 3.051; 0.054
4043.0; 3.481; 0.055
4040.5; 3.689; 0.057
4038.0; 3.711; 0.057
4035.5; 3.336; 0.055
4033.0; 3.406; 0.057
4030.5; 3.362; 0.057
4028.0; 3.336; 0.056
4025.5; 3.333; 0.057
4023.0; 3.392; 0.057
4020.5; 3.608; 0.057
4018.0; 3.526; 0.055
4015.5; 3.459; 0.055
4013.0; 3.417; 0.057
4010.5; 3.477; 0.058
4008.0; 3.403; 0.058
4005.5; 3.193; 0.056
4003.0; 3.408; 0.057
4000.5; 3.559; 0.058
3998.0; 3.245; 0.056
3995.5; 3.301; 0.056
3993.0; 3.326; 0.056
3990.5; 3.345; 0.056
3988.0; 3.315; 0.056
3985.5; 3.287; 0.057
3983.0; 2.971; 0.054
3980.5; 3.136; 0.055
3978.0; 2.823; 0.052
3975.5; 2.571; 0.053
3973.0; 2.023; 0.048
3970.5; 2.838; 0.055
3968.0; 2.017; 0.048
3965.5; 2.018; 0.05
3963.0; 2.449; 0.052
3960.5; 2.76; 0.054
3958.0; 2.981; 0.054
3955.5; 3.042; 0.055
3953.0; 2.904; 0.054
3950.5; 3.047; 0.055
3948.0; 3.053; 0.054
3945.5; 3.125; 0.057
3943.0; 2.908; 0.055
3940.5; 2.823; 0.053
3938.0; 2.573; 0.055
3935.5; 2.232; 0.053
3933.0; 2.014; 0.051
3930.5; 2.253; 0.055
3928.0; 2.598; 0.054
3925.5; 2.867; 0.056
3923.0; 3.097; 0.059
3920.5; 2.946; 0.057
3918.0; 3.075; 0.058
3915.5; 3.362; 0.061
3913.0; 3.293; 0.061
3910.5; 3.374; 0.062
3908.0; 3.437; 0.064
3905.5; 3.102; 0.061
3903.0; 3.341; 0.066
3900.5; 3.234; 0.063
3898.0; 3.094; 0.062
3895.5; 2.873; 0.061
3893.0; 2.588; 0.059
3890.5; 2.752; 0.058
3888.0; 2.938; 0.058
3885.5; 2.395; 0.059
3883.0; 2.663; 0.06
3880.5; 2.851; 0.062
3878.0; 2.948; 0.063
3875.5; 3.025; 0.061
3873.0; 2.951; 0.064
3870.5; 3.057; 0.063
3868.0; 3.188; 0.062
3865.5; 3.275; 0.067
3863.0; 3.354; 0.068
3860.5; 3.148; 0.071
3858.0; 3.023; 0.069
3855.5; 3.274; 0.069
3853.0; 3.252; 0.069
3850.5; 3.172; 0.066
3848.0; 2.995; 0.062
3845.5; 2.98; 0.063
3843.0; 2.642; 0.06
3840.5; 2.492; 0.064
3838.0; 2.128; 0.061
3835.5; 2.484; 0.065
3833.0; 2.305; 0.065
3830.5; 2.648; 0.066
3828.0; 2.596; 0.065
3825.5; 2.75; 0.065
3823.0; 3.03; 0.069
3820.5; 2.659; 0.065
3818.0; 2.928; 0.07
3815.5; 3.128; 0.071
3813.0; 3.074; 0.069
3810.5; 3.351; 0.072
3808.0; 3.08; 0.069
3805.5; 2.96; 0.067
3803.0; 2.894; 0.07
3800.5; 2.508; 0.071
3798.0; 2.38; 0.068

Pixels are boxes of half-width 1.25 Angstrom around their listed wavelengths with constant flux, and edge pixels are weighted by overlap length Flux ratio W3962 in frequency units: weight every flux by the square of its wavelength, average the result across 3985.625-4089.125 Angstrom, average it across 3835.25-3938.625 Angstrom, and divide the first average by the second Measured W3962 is 1.24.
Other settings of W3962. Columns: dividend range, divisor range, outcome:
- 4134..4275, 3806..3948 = 1.31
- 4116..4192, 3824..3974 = 1.28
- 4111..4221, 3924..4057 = 1.14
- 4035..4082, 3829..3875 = 1.27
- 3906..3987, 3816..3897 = 1.03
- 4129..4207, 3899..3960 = 1.23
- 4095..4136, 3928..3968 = 1.29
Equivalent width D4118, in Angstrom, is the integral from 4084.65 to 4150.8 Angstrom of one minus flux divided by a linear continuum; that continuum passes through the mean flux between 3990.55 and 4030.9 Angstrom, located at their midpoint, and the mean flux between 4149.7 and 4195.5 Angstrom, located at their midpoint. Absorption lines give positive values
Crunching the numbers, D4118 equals 1.6 Angstrom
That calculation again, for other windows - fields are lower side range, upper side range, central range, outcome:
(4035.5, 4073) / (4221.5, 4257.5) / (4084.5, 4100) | 1.0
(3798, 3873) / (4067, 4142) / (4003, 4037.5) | -3.4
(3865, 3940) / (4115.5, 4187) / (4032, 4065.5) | -2.9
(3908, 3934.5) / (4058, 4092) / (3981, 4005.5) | -1.9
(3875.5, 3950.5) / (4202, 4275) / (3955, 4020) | -1.2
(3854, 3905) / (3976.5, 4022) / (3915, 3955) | 4.4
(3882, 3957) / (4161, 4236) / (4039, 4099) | -3.3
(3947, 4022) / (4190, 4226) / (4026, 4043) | -2.0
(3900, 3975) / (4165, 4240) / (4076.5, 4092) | -0.9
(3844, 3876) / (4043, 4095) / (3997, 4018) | -1.3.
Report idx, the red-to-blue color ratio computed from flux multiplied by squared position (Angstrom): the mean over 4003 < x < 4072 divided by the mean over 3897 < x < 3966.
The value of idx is 1.2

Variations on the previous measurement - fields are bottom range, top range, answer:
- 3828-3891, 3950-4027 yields 1.14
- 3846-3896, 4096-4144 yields 1.21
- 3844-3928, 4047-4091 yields 1.17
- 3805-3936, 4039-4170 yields 1.25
